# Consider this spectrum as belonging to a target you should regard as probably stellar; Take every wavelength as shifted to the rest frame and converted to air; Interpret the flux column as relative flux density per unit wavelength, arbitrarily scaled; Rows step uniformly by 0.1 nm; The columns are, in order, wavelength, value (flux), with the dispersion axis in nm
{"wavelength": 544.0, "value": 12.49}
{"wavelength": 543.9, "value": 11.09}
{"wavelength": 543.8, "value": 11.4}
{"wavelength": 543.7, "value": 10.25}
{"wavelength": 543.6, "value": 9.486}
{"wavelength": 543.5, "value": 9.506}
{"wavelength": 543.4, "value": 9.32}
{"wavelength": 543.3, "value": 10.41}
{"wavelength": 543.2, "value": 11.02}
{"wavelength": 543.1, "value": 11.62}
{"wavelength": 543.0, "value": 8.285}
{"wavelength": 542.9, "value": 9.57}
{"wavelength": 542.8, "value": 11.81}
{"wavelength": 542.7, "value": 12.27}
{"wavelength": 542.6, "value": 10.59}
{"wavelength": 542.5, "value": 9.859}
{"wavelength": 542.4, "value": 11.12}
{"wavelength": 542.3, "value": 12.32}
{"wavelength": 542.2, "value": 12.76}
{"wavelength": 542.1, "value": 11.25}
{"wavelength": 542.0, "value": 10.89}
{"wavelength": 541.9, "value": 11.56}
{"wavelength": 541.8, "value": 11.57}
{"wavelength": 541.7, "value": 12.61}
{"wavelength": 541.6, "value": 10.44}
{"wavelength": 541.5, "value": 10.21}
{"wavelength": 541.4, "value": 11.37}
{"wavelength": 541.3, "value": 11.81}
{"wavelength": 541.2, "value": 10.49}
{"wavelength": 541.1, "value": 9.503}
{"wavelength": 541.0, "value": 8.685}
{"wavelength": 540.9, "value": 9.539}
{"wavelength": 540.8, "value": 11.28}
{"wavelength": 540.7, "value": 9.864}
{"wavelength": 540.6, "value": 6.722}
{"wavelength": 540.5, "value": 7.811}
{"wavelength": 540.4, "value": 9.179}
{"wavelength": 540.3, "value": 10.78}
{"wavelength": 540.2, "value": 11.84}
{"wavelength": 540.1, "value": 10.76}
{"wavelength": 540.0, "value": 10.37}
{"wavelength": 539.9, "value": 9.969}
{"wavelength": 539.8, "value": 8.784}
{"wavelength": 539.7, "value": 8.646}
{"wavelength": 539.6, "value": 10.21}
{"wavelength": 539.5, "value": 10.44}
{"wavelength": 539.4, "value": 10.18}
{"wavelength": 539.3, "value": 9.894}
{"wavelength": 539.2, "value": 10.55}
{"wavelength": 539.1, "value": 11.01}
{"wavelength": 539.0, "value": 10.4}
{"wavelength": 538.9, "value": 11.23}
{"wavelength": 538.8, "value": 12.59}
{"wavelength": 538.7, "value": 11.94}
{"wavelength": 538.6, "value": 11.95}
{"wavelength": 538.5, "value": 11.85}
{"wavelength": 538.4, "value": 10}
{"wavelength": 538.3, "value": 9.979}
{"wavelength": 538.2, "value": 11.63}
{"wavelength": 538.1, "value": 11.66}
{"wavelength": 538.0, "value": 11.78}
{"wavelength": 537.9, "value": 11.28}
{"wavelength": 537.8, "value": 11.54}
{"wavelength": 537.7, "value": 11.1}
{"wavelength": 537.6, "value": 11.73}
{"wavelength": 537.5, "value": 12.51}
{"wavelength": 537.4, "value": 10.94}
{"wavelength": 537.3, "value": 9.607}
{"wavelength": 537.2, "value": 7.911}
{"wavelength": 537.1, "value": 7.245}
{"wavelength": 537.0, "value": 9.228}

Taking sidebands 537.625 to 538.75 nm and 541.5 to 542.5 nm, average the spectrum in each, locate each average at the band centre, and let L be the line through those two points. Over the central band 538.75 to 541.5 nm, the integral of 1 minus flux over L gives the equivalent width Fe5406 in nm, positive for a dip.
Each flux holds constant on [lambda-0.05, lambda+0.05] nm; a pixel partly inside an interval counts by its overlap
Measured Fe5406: 0.30 nm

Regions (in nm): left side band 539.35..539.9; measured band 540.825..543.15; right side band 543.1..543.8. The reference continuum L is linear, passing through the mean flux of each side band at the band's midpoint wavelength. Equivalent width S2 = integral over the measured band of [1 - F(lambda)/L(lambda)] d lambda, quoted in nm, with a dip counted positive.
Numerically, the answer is -0.20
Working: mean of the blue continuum 9.68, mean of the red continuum 10.2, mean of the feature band 10.9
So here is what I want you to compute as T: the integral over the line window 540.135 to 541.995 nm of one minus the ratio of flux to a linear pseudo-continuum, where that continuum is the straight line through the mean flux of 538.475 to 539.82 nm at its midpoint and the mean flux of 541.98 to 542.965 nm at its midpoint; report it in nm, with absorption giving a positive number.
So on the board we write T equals 0.12 nm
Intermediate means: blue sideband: 10.7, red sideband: 11.2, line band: 10.3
